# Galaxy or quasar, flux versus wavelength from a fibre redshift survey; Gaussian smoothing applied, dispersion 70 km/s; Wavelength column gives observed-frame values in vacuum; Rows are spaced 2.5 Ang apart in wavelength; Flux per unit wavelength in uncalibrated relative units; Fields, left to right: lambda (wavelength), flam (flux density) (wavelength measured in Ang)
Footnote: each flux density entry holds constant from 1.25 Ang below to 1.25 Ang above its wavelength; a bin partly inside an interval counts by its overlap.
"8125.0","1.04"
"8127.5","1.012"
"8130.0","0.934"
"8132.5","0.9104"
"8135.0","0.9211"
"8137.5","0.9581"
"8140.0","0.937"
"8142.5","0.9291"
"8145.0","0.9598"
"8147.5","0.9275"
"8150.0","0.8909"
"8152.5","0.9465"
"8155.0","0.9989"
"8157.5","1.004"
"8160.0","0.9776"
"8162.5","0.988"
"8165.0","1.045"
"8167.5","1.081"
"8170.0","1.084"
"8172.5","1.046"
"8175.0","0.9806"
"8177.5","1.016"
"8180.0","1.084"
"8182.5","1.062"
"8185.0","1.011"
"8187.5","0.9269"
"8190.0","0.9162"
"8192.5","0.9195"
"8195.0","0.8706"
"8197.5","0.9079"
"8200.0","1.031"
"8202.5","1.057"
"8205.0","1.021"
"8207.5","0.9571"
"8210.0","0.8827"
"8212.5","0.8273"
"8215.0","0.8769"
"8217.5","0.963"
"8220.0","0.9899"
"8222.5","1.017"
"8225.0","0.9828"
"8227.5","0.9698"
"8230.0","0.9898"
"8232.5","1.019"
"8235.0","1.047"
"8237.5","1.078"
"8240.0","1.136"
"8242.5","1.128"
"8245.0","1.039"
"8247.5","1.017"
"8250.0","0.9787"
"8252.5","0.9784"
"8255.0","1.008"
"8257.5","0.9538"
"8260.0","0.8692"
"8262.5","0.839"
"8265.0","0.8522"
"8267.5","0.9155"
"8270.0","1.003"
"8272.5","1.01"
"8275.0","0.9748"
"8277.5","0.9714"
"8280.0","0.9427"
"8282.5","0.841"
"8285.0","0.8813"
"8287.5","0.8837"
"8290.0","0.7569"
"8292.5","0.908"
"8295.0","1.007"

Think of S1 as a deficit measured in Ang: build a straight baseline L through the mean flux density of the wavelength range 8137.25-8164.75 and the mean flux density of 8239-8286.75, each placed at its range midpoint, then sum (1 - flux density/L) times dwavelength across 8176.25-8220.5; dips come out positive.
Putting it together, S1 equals 0.0 Ang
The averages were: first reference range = 0.959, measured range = 0.962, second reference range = 0.963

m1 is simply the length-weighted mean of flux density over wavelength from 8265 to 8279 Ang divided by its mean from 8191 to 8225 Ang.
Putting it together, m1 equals 1.0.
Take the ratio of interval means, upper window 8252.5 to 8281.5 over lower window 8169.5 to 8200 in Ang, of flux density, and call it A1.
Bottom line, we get 0.96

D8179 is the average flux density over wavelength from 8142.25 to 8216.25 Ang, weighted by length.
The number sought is 0.975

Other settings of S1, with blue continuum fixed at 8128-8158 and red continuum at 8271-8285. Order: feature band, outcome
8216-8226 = -0.45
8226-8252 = -2.61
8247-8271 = 0.12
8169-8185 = -1.68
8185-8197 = 0.31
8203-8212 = -0.08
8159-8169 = -0.87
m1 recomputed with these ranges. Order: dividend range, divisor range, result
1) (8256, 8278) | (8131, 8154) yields 1.00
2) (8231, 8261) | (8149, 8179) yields 1.02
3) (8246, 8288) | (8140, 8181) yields 0.94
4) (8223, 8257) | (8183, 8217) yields 1.09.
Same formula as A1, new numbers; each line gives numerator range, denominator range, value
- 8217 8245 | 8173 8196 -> 1.05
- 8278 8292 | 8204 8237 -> 0.90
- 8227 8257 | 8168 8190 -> 1.01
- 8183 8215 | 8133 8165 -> 0.99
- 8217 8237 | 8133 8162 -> 1.05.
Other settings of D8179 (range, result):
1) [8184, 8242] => 0.976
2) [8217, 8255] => 1.02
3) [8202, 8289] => 0.967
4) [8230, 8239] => 1.04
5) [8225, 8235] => 0.998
